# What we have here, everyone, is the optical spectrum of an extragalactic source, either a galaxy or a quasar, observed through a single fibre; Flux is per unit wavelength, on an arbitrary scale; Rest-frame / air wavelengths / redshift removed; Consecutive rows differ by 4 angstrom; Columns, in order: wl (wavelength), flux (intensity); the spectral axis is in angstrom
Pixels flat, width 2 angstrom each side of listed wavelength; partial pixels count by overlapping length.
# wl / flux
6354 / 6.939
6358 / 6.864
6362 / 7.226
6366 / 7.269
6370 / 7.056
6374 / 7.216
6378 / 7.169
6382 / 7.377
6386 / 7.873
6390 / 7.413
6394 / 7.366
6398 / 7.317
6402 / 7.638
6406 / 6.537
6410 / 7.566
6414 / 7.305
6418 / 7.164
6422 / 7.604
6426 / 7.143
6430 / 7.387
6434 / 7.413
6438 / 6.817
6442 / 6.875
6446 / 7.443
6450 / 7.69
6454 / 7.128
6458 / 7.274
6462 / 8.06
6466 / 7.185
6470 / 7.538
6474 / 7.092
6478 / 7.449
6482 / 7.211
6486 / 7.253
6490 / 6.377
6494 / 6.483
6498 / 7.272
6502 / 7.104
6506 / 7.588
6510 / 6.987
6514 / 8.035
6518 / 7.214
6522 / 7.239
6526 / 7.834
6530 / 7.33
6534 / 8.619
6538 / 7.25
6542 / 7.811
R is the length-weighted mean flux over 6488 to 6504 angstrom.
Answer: 6.81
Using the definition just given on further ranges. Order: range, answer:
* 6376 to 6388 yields 7.47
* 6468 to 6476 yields 7.31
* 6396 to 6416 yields 7.27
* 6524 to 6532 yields 7.58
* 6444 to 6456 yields 7.42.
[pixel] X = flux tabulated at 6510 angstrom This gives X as 6.987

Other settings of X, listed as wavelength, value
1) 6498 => 7.272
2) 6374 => 7.216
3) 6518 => 7.214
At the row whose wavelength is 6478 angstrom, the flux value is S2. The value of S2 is 7.449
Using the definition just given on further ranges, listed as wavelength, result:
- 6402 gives 7.638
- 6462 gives 8.06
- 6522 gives 7.239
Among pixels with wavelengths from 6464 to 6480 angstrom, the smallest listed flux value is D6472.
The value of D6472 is 7.092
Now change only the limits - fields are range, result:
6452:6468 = 7.128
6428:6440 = 6.817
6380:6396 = 7.366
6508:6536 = 6.987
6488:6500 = 6.377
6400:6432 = 6.537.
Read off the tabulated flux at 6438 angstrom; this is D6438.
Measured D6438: 6.817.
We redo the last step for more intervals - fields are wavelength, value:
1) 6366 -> 7.269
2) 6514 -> 8.035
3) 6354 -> 6.939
